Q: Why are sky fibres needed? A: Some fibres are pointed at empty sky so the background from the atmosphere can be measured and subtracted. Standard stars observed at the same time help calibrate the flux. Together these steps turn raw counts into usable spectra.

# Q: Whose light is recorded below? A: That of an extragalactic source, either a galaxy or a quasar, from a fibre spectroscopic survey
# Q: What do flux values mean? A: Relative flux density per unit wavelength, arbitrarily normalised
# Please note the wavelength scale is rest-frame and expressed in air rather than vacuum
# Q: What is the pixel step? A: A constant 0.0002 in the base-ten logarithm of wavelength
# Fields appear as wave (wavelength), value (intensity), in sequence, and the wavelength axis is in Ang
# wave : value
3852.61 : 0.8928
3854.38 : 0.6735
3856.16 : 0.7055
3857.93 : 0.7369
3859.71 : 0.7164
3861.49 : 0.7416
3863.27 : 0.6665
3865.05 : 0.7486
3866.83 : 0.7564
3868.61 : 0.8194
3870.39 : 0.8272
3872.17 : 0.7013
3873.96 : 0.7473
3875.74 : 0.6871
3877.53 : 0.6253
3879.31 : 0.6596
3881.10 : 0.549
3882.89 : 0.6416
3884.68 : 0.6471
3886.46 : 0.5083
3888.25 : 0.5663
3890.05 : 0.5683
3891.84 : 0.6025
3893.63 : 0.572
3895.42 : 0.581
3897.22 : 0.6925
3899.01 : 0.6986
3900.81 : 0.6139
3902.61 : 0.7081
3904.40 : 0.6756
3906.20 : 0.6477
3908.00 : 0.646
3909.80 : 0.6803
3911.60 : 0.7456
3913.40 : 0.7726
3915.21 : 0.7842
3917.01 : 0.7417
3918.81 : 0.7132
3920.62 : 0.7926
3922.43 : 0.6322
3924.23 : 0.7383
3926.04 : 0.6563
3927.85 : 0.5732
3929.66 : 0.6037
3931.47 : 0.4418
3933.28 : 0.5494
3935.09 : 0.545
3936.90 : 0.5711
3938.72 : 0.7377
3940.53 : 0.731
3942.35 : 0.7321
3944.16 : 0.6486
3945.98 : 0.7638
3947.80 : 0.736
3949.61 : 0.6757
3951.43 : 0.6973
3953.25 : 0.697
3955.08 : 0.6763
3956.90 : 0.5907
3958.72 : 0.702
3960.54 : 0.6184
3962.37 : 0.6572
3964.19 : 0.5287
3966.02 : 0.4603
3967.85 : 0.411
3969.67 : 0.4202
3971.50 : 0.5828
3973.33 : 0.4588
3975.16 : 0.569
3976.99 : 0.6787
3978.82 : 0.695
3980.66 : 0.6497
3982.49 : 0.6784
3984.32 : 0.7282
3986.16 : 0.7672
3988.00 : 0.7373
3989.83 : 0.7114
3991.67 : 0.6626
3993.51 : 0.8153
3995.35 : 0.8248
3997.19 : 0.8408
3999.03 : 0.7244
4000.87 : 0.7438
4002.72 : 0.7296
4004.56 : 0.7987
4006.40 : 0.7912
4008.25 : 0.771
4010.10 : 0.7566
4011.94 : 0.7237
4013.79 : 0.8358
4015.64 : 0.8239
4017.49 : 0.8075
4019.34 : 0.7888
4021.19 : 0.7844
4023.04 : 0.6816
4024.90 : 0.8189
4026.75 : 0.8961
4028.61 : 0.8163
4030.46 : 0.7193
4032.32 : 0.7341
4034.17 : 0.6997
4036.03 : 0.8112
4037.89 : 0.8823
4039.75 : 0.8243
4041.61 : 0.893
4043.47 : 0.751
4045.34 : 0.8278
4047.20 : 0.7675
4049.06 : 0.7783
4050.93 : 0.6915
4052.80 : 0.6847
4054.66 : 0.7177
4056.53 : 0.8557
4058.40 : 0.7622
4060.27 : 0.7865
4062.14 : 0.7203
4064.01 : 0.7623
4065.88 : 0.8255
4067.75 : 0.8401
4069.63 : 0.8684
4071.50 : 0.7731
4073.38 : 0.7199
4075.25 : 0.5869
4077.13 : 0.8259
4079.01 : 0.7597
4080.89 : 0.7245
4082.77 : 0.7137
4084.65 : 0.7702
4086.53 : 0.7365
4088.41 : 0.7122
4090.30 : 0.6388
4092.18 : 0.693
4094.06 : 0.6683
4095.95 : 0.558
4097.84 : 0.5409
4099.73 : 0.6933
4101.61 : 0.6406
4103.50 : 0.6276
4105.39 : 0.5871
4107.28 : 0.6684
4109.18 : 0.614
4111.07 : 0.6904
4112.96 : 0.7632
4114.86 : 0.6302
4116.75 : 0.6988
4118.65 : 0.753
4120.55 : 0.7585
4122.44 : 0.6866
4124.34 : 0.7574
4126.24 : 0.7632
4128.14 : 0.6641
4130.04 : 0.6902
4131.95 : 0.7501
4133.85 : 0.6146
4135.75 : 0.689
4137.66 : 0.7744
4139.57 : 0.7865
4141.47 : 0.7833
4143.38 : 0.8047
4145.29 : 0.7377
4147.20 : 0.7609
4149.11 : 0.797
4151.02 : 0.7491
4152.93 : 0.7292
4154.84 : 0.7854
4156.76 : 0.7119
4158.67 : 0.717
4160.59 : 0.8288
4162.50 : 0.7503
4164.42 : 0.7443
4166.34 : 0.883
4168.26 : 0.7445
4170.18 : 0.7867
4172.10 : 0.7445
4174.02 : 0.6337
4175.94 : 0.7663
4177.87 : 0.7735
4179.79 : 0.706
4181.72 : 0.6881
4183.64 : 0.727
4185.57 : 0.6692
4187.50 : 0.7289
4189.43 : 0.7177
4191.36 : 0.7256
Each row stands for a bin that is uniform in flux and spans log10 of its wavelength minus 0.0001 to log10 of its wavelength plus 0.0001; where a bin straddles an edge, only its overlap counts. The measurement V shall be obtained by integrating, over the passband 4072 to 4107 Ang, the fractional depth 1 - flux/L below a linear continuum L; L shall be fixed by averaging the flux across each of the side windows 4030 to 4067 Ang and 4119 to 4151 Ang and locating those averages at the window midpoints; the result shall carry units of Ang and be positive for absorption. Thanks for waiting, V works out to 3.7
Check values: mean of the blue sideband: 0.776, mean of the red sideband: 0.739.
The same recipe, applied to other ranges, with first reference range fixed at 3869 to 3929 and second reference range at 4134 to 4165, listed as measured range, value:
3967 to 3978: 2.7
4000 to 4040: -4.1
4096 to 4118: 2.8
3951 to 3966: 1.2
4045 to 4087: -2.0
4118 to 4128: 0.1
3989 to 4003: -1.1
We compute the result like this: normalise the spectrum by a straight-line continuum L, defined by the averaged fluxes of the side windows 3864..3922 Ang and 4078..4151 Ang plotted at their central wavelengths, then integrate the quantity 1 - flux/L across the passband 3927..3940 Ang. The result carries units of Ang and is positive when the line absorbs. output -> 2.0 Ang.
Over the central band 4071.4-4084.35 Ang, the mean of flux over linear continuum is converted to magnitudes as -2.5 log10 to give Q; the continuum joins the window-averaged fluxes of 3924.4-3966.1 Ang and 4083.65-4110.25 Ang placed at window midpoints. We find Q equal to -0.120 mag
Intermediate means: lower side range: 0.64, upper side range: 0.654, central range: 0.728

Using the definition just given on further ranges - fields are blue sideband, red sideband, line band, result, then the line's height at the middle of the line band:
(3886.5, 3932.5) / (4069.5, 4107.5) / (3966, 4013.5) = -0.03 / 0.669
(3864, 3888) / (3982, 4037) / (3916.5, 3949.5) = 0.09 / 0.719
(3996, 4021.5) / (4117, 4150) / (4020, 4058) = -0.02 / 0.77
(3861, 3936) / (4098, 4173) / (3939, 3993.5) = 0.05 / 0.681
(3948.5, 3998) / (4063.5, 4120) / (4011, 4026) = -0.17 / 0.67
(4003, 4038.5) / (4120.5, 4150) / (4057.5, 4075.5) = -0.01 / 0.766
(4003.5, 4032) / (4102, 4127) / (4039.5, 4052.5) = -0.03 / 0.758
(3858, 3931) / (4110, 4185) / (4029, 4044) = -0.12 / 0.711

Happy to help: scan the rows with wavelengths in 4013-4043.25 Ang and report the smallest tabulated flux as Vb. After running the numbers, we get 0.6816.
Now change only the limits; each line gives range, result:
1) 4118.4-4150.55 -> 0.6146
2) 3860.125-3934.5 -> 0.4418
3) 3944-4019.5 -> 0.411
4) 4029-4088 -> 0.5869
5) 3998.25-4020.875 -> 0.7237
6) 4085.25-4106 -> 0.5409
